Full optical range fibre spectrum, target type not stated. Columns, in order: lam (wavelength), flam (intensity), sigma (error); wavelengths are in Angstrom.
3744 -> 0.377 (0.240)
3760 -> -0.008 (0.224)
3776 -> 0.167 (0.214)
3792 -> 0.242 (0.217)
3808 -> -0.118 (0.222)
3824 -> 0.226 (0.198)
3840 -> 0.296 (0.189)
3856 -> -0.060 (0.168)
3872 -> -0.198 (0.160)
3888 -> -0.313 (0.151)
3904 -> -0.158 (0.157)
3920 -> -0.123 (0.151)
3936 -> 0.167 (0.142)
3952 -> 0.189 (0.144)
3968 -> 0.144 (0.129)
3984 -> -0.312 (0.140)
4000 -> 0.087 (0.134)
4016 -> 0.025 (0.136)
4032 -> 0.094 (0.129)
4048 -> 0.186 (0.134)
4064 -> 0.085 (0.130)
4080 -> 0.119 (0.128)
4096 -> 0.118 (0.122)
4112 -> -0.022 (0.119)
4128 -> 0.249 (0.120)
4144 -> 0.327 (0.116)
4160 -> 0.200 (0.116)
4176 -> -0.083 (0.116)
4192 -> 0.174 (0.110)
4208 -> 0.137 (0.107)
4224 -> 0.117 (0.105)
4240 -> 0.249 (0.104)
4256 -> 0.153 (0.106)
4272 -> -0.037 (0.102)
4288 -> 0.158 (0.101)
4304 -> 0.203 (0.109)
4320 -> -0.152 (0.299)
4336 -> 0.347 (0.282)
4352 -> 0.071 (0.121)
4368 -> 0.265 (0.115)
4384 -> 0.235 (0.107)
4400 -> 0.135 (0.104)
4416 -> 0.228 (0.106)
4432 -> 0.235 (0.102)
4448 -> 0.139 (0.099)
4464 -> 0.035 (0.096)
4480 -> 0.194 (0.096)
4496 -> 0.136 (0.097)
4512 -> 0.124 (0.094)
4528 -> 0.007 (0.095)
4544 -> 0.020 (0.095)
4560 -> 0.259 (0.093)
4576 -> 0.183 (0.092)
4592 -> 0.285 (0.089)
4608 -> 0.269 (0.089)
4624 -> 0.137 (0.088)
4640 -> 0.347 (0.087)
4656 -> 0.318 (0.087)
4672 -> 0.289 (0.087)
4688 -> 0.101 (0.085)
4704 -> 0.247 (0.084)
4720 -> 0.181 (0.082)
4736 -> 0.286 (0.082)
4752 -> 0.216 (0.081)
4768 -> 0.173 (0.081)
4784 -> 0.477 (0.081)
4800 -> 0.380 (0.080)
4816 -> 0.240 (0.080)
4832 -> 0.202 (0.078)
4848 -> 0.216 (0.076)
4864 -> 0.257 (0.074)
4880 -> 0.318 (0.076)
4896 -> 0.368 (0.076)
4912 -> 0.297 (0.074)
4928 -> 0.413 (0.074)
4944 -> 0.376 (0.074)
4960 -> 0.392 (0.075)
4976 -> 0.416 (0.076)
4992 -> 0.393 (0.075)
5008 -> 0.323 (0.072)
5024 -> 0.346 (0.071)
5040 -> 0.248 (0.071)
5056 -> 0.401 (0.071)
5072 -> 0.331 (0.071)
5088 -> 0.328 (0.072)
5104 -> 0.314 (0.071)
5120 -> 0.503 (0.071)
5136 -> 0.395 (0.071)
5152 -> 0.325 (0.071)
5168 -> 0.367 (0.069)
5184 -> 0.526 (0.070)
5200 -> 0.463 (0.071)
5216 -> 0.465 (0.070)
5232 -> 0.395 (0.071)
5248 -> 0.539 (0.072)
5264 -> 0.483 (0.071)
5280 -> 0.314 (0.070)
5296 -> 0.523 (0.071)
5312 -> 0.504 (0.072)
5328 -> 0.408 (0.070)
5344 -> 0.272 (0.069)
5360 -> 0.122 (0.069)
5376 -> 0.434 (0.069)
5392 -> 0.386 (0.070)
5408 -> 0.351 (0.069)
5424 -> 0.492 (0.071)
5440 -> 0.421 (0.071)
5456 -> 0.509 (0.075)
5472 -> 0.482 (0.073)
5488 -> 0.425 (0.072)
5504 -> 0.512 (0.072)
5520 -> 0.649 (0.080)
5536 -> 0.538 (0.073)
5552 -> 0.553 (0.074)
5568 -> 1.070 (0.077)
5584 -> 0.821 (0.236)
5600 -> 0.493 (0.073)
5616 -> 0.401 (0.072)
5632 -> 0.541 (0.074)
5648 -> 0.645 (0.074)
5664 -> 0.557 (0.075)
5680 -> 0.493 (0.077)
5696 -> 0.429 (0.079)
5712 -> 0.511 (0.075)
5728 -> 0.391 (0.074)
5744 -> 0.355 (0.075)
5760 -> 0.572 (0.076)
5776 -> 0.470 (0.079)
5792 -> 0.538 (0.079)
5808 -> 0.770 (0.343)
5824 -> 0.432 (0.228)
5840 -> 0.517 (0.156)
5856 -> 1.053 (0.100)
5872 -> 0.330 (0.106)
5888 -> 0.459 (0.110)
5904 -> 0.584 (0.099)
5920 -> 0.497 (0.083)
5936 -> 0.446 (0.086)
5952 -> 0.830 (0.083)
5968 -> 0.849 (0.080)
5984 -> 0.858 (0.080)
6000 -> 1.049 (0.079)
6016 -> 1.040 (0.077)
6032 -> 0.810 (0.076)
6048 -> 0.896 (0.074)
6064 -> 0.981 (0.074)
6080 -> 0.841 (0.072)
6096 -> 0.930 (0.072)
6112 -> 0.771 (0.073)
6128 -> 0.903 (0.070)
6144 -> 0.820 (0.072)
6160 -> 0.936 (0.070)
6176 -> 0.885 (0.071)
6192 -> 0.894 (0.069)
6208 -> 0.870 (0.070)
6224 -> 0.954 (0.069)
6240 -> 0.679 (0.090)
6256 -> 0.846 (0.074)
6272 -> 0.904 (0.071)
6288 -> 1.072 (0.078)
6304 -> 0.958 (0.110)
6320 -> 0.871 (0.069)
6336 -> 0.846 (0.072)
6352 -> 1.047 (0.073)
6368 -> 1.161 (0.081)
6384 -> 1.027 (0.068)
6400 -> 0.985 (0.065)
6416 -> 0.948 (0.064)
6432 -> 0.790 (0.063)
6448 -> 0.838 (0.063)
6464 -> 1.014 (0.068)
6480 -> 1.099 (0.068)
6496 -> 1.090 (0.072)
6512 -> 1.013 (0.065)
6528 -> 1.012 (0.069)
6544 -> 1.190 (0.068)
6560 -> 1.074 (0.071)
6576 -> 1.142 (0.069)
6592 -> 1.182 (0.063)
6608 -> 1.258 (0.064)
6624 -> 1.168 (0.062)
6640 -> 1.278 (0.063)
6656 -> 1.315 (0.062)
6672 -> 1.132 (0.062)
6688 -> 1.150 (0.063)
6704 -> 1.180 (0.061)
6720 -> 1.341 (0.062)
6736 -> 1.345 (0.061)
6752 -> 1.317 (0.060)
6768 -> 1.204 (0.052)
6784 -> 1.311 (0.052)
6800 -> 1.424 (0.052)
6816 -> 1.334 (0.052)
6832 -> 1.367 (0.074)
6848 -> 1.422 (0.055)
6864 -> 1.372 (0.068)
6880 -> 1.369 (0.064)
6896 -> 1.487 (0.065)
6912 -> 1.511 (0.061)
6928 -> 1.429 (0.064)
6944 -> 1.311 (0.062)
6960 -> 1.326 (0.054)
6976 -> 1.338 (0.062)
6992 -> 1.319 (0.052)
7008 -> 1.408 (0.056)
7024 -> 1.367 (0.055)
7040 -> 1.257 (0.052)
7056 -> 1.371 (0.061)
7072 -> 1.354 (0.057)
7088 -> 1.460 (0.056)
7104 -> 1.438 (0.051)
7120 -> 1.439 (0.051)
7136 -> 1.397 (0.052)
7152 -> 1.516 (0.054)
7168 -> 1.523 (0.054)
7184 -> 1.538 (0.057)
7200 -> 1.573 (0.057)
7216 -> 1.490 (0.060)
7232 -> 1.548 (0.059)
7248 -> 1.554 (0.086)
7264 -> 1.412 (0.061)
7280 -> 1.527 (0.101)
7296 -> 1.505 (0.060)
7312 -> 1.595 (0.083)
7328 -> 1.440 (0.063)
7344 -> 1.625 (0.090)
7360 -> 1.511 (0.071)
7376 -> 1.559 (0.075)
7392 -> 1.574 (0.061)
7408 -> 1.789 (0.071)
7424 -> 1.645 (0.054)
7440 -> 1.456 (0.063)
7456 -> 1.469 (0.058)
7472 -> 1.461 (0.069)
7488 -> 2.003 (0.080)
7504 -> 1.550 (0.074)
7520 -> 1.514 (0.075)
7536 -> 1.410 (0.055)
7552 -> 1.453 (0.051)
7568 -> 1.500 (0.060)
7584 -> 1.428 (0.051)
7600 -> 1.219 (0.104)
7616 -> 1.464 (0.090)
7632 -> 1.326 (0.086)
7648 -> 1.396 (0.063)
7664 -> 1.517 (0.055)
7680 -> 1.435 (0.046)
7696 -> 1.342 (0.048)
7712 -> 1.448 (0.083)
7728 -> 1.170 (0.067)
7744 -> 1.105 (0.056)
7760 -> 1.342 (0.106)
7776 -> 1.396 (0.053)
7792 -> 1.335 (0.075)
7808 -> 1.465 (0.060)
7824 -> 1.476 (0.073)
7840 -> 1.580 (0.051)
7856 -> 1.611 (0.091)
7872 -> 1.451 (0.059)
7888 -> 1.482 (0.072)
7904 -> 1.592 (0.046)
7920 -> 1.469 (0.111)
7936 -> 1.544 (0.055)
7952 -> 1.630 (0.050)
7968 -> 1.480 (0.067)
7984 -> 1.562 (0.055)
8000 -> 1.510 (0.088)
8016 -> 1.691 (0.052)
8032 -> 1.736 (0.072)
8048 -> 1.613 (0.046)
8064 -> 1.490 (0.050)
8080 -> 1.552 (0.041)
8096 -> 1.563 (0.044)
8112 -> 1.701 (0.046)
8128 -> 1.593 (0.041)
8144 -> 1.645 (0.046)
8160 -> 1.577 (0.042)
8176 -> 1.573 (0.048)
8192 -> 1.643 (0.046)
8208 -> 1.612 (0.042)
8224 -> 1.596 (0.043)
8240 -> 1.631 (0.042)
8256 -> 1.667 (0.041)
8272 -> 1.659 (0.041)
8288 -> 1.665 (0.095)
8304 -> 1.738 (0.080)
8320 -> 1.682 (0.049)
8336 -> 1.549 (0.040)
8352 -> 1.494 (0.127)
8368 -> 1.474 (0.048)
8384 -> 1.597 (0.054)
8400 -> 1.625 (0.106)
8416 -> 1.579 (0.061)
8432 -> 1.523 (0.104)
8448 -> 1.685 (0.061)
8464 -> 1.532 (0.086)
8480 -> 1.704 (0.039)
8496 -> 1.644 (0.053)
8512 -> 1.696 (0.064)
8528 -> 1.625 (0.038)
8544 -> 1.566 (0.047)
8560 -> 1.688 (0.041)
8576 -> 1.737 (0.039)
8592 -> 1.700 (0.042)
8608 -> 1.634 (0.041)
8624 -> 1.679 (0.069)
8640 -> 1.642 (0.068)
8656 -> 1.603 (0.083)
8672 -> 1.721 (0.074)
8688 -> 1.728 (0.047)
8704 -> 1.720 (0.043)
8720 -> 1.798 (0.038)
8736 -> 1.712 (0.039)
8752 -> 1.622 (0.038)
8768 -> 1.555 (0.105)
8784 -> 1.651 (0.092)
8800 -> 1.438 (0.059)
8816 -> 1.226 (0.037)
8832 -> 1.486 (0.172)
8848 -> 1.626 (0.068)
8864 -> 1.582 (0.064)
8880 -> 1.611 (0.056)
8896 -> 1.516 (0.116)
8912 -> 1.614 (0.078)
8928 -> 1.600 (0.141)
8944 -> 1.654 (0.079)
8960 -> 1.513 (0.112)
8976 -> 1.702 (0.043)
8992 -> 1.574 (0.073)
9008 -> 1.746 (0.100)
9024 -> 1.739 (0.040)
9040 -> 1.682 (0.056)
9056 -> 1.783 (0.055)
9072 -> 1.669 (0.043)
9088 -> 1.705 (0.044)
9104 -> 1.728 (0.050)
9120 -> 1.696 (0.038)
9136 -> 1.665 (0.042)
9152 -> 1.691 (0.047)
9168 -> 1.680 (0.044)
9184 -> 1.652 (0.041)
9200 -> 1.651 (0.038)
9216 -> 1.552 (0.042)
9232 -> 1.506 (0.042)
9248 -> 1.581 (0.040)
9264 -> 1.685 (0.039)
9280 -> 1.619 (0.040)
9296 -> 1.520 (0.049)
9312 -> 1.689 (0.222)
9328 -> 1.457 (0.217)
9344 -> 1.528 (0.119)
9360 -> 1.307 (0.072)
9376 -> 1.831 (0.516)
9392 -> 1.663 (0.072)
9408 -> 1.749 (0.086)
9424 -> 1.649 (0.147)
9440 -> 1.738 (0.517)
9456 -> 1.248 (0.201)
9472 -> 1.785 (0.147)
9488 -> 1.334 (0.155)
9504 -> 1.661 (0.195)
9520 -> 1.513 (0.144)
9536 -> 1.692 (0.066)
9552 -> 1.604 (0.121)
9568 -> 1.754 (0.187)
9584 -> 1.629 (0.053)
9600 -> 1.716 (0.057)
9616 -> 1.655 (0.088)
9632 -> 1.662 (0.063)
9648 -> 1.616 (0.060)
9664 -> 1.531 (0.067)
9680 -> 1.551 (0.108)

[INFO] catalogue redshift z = 0.495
